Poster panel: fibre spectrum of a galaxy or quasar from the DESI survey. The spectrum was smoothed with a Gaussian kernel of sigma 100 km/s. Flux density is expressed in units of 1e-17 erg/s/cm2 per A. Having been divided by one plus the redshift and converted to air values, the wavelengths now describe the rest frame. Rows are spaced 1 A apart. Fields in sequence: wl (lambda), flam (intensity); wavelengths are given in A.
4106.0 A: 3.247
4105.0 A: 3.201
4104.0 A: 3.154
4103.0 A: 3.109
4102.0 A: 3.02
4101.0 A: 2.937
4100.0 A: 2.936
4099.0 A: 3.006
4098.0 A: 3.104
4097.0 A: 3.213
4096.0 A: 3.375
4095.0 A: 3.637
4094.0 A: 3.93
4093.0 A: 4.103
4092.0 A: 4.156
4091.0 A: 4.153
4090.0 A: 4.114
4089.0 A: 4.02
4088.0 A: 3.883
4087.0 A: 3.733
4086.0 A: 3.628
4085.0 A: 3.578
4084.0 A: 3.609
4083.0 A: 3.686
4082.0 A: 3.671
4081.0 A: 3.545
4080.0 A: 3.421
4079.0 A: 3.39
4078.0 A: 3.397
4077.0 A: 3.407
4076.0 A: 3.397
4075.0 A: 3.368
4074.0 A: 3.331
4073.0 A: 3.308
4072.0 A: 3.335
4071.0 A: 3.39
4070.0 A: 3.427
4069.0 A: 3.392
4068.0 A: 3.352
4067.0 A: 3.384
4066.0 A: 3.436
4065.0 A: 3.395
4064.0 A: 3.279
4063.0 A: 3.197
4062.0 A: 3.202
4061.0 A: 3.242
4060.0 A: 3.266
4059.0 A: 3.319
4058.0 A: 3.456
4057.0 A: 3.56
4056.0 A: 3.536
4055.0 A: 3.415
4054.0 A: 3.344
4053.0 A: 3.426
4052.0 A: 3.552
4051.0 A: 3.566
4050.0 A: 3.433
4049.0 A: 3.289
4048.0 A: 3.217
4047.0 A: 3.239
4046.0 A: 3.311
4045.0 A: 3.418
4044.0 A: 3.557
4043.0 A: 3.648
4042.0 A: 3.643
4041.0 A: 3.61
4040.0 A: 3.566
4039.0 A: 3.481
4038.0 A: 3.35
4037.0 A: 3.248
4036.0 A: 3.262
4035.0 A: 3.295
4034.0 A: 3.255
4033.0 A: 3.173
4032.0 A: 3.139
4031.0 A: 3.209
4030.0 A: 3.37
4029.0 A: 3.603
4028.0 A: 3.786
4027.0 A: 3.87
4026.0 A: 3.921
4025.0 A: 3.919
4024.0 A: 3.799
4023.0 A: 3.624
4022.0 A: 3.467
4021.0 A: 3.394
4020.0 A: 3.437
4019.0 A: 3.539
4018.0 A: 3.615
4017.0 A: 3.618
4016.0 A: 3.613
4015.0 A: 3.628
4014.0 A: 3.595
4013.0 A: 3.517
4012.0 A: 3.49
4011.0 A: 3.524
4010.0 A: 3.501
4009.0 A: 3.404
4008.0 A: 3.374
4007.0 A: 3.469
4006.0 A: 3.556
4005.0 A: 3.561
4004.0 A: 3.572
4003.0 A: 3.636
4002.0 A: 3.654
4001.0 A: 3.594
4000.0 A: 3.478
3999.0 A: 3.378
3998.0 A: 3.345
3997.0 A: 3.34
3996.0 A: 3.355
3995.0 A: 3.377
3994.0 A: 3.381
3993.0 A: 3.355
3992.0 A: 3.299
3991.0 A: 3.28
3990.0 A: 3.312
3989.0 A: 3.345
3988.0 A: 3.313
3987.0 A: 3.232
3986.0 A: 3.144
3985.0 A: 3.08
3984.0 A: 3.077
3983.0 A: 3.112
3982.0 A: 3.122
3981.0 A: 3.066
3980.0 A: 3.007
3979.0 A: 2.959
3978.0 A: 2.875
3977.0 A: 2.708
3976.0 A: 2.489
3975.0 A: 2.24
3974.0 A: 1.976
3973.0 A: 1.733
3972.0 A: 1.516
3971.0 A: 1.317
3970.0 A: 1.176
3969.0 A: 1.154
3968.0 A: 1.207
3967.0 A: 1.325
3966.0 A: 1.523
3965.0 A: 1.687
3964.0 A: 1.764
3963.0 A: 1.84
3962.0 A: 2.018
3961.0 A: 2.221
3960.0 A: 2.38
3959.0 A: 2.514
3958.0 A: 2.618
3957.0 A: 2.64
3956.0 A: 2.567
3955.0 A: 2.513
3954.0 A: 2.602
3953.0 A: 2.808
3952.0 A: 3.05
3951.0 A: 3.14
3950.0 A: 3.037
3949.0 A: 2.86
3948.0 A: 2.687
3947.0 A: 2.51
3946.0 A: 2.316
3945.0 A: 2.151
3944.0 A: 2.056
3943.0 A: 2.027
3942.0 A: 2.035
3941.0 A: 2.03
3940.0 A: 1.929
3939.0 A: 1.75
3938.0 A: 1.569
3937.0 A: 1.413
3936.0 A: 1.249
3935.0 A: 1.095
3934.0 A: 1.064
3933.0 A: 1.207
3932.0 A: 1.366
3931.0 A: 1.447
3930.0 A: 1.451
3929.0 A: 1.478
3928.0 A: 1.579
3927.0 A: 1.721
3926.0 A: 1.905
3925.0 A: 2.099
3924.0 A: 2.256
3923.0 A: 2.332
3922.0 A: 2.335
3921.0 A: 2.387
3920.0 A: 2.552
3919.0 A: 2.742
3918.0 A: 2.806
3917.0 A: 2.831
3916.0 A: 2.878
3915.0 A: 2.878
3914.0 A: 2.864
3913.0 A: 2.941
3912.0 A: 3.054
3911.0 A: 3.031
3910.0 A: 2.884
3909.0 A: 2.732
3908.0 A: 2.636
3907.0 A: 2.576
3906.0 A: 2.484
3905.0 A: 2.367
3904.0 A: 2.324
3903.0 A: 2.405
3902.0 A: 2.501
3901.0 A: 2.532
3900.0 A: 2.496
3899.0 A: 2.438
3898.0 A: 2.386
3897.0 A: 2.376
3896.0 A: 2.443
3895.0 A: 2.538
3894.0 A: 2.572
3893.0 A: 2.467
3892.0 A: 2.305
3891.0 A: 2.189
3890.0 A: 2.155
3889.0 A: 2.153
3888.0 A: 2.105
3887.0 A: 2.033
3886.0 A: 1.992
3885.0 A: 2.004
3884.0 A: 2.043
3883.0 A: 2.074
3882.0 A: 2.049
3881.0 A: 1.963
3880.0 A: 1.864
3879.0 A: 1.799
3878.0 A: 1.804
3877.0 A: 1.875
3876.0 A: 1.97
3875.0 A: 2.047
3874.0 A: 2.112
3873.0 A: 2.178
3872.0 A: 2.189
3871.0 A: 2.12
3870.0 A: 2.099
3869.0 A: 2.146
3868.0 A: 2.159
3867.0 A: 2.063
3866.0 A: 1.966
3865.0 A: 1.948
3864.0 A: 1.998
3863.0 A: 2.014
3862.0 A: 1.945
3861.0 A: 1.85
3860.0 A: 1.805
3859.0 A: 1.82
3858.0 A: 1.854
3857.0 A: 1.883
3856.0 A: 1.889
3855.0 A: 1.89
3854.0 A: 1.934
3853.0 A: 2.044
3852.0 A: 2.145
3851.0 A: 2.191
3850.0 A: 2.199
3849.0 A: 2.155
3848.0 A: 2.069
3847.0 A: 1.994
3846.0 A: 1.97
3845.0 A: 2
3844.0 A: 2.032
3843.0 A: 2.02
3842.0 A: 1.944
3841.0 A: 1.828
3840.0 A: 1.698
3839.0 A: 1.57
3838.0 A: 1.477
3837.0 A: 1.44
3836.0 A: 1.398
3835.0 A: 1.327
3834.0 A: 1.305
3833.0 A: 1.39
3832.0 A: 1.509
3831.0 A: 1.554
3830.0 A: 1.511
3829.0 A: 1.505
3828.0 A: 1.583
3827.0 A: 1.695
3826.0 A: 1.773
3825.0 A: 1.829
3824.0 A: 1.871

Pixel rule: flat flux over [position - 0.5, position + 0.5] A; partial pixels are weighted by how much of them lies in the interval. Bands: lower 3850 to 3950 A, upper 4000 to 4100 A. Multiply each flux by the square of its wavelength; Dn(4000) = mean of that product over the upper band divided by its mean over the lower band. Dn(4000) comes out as 1.8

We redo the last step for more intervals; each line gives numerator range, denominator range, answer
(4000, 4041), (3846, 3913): 1.72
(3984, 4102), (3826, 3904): 1.90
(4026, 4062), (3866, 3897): 1.75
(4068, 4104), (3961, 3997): 1.46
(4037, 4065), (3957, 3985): 1.61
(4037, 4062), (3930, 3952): 1.84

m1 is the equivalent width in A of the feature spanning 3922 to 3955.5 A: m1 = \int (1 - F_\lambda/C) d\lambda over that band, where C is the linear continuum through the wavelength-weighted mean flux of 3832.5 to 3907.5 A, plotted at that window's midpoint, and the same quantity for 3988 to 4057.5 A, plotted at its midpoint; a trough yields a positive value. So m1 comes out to 8.4 A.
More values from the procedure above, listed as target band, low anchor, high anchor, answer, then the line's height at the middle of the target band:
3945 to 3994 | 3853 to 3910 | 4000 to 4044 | 8.1 A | 3.01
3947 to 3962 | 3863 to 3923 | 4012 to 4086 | 0.6 A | 2.78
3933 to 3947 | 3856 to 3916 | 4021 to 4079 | 4.7 A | 2.64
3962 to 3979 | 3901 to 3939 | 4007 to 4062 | 5.8 A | 2.76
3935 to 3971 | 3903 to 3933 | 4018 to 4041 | 8.1 A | 2.71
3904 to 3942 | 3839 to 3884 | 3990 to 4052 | 5.6 A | 2.56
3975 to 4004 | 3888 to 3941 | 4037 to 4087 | -3.8 A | 2.84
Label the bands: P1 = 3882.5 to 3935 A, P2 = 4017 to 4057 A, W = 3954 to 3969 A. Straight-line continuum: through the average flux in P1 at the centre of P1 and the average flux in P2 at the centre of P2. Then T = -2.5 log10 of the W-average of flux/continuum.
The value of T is 0.33 mag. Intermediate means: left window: 2.28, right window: 3.48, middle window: 2.05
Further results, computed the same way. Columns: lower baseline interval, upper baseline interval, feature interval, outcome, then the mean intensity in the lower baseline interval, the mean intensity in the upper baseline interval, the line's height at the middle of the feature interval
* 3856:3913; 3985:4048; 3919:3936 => 0.414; 2.21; 3.46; 2.62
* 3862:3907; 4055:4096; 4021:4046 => -0.086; 2.18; 3.54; 3.24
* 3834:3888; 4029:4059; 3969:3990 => 0.115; 1.94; 3.4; 2.88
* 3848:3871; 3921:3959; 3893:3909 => -0.208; 2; 2.09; 2.05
